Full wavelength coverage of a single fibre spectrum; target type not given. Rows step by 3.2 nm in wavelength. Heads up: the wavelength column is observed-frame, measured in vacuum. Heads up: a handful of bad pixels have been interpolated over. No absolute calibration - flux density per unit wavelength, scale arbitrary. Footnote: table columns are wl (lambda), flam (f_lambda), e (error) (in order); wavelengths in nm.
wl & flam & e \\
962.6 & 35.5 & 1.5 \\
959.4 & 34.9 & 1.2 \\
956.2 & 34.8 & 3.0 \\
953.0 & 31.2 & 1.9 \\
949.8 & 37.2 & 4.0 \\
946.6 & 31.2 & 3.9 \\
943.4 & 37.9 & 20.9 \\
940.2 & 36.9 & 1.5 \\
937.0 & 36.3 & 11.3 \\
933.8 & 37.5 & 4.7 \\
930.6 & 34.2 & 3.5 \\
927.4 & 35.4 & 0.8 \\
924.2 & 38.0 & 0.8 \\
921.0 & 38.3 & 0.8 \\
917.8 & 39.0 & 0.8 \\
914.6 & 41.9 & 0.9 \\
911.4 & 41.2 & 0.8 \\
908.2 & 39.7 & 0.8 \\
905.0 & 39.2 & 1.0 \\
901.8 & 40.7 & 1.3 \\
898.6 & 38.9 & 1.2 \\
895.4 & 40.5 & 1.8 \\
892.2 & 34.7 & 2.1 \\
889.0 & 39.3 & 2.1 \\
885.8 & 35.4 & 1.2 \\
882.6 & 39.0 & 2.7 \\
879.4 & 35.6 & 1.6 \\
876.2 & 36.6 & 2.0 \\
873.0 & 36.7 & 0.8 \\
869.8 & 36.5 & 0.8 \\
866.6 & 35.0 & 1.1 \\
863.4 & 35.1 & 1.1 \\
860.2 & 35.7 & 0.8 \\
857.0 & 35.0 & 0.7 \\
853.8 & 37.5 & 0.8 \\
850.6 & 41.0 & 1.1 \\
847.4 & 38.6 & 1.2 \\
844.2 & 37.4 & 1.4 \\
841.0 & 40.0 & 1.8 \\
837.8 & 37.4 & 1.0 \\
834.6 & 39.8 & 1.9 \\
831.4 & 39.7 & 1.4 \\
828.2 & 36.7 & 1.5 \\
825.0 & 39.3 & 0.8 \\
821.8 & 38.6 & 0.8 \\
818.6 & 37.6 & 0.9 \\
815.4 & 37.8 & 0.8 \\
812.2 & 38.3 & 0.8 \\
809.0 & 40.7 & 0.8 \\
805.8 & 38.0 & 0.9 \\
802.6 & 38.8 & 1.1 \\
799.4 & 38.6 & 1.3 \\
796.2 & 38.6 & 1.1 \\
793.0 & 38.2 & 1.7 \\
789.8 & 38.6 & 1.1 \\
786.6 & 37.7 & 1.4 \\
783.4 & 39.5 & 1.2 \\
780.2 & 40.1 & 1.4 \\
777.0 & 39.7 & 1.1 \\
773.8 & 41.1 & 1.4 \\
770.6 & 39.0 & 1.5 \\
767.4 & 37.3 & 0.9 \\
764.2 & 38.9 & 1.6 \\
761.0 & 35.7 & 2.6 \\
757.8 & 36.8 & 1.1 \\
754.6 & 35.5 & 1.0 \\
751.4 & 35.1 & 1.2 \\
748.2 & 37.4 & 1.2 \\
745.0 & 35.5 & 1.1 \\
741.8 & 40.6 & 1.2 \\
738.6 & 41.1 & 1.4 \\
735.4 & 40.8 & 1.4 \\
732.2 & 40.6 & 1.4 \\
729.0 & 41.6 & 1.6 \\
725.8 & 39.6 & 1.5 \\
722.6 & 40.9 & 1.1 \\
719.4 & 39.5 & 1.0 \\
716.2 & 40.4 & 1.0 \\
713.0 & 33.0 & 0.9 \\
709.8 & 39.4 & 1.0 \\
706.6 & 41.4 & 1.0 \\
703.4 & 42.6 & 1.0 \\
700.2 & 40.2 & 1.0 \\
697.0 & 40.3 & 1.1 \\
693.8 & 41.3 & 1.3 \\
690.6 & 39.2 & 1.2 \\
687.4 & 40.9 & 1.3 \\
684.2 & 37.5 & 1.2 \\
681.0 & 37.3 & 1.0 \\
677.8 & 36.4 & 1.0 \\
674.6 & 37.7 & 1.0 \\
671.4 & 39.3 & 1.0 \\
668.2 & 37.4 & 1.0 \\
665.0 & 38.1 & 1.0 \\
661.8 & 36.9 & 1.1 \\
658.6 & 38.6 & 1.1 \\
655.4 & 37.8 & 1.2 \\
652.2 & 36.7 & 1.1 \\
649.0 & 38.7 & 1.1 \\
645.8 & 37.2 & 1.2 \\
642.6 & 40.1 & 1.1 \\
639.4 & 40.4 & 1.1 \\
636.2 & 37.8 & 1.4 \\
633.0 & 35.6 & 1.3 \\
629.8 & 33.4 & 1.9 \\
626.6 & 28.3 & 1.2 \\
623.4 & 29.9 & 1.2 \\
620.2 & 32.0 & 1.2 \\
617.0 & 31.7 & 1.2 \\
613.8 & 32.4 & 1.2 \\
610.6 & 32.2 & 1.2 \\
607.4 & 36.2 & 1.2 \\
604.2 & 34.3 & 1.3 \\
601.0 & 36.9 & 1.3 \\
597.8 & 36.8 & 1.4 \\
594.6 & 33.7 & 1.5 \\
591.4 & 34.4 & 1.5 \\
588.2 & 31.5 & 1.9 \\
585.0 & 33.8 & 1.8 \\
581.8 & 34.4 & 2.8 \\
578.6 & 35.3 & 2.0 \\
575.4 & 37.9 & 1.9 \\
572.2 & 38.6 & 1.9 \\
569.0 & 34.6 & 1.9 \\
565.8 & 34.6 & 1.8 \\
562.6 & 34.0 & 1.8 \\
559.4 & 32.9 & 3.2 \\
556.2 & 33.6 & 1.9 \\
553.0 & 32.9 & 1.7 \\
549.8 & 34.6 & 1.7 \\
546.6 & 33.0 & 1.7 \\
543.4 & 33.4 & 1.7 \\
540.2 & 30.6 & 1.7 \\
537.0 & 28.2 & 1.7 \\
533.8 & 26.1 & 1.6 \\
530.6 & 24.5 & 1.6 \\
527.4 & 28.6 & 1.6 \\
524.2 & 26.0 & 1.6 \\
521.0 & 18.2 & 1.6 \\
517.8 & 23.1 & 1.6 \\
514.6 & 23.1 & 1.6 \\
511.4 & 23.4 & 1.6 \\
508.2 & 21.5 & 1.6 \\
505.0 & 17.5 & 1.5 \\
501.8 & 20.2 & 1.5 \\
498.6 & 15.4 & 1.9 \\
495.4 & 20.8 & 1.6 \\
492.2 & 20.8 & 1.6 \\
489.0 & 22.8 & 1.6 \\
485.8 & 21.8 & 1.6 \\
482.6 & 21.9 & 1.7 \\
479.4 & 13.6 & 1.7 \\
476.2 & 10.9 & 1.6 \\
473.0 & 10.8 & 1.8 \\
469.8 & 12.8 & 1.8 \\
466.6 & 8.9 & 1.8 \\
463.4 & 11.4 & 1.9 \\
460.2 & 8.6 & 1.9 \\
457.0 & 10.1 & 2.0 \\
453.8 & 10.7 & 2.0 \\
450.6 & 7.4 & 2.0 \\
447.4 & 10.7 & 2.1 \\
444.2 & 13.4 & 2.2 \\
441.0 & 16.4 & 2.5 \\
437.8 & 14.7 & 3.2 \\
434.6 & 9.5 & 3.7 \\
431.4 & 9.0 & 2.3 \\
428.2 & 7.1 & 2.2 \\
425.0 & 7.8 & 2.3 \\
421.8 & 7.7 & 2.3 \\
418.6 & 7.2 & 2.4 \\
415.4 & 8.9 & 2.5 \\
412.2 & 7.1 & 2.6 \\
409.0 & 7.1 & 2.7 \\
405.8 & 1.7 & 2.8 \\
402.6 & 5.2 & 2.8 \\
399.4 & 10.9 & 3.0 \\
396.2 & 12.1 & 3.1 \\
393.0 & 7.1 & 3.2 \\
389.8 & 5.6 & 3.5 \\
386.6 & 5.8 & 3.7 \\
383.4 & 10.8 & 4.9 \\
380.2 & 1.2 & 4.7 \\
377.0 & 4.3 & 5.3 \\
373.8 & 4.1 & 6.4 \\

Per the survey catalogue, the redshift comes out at 0.209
